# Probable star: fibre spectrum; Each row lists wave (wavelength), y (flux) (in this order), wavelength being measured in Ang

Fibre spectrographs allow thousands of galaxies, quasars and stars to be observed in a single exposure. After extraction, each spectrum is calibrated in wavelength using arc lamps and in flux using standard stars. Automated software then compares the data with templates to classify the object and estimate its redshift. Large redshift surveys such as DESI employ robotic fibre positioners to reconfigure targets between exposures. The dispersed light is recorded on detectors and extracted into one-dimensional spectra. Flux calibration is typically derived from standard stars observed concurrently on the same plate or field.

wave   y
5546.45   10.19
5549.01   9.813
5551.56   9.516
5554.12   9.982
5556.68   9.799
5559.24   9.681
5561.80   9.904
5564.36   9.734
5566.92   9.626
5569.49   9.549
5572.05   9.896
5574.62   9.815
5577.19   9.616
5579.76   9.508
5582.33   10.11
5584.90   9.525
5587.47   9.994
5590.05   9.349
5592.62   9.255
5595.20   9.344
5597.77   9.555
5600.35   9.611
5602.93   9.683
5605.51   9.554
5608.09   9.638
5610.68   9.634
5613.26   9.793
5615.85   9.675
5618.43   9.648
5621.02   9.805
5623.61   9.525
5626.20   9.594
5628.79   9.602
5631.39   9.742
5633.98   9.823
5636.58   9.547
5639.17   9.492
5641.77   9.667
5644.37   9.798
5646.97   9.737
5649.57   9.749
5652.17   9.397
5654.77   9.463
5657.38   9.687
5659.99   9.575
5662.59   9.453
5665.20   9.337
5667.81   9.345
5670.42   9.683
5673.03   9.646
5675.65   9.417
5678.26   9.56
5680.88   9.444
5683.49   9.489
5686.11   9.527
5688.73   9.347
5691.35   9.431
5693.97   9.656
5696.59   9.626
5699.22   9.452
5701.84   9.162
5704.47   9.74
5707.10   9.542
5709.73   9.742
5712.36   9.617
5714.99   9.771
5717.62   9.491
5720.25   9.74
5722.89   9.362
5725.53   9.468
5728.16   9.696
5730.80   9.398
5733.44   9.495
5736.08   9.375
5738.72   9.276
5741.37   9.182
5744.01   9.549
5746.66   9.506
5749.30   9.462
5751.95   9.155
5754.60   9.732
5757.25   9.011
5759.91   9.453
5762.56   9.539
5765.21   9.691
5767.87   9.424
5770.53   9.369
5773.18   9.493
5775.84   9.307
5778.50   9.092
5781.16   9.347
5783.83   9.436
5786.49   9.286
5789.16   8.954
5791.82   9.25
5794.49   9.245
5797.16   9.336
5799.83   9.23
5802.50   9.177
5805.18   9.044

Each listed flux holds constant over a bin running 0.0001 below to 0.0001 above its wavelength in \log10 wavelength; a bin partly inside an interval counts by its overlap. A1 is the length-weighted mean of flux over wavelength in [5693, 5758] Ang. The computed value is 9.49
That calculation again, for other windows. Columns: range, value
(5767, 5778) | 9.38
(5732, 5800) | 9.36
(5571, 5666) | 9.63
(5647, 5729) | 9.54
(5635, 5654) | 9.63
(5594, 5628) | 9.62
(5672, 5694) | 9.49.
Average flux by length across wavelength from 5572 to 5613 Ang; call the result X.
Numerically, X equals 9.63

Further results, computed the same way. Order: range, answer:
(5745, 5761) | 9.38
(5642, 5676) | 9.57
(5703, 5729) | 9.61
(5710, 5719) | 9.65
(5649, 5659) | 9.56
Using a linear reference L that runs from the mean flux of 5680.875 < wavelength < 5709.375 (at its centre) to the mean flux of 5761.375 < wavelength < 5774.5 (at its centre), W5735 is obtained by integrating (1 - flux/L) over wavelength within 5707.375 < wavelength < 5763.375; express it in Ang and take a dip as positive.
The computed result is 0.2 Ang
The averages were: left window 9.5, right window 9.51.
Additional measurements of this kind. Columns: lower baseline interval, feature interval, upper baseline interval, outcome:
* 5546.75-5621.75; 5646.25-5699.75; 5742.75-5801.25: 0.0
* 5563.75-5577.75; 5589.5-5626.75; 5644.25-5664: 0.3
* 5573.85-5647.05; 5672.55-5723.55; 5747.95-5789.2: -0.3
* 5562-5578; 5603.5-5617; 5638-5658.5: 0.0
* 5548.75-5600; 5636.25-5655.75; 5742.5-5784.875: -0.1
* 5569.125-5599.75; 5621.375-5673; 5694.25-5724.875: 0.0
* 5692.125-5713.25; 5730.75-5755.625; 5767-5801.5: 0.0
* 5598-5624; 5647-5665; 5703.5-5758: 0.1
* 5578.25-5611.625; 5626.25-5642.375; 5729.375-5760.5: -0.2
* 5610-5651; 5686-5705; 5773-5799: 0.0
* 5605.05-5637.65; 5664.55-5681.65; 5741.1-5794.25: 0.1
